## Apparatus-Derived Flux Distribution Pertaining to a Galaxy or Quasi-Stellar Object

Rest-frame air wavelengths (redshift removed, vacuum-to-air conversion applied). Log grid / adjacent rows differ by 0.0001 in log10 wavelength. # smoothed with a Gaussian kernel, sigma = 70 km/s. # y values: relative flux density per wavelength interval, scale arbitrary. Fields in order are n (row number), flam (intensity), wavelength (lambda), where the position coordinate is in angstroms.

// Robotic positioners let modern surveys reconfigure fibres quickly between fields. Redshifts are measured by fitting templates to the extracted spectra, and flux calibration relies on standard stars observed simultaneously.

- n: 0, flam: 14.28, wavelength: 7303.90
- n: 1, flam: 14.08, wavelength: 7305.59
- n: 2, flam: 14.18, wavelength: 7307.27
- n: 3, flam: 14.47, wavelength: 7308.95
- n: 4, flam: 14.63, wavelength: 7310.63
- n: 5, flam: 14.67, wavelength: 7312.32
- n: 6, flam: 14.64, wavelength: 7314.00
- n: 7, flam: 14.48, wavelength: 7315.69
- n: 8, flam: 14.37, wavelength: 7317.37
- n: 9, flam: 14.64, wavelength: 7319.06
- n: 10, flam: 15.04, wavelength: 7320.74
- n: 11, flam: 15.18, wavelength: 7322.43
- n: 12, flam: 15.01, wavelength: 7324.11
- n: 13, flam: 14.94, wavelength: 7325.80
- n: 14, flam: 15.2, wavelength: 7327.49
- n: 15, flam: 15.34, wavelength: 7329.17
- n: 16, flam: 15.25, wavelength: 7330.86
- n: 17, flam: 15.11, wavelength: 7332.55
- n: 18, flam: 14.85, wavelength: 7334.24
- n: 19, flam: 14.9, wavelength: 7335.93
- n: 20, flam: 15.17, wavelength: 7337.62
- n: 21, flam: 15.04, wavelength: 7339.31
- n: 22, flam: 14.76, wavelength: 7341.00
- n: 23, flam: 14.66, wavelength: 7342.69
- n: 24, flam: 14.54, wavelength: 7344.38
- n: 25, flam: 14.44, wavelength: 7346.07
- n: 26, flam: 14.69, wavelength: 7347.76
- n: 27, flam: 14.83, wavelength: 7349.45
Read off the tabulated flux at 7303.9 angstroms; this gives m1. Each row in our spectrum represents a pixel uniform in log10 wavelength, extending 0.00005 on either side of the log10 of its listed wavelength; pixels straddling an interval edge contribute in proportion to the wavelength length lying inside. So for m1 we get 14.28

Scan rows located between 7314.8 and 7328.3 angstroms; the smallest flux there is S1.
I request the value 14.37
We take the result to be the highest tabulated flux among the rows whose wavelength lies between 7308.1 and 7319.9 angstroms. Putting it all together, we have 14.67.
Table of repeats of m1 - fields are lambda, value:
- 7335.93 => 14.9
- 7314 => 14.64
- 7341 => 14.76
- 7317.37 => 14.37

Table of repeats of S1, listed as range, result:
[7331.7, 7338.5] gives 14.85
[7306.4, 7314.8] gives 14.18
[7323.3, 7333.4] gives 14.94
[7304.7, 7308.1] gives 14.08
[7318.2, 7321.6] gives 14.64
